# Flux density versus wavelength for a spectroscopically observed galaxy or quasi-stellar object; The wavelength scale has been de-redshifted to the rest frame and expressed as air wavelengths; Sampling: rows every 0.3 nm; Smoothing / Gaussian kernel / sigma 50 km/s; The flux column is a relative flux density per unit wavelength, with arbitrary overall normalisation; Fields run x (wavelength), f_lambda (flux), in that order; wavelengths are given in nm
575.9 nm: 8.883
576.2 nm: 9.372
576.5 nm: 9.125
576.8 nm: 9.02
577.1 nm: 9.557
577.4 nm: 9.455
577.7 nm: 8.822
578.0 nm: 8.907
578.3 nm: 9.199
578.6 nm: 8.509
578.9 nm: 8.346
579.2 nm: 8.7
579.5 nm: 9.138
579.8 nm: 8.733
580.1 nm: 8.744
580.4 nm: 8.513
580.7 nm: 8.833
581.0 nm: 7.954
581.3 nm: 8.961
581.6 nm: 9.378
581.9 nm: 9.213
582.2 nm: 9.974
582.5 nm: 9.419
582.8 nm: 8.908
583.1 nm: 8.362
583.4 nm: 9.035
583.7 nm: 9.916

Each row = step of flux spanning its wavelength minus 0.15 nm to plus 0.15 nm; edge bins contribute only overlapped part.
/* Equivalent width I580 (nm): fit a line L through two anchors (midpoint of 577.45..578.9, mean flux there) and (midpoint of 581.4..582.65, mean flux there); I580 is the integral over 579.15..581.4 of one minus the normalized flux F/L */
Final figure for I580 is 0.121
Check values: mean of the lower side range 8.85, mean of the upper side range 9.47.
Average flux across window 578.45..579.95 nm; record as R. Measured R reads 8.69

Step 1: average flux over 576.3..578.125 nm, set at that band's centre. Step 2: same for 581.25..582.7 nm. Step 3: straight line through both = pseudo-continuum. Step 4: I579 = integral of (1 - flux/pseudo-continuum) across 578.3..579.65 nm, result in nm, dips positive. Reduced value 0.08 nm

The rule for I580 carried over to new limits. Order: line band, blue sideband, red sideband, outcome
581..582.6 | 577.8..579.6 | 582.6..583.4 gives -0.09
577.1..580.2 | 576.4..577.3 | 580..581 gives 0.01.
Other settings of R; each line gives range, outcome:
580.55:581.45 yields 8.58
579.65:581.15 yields 8.56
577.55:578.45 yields 8.98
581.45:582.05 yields 9.3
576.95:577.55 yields 9.51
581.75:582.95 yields 9.38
